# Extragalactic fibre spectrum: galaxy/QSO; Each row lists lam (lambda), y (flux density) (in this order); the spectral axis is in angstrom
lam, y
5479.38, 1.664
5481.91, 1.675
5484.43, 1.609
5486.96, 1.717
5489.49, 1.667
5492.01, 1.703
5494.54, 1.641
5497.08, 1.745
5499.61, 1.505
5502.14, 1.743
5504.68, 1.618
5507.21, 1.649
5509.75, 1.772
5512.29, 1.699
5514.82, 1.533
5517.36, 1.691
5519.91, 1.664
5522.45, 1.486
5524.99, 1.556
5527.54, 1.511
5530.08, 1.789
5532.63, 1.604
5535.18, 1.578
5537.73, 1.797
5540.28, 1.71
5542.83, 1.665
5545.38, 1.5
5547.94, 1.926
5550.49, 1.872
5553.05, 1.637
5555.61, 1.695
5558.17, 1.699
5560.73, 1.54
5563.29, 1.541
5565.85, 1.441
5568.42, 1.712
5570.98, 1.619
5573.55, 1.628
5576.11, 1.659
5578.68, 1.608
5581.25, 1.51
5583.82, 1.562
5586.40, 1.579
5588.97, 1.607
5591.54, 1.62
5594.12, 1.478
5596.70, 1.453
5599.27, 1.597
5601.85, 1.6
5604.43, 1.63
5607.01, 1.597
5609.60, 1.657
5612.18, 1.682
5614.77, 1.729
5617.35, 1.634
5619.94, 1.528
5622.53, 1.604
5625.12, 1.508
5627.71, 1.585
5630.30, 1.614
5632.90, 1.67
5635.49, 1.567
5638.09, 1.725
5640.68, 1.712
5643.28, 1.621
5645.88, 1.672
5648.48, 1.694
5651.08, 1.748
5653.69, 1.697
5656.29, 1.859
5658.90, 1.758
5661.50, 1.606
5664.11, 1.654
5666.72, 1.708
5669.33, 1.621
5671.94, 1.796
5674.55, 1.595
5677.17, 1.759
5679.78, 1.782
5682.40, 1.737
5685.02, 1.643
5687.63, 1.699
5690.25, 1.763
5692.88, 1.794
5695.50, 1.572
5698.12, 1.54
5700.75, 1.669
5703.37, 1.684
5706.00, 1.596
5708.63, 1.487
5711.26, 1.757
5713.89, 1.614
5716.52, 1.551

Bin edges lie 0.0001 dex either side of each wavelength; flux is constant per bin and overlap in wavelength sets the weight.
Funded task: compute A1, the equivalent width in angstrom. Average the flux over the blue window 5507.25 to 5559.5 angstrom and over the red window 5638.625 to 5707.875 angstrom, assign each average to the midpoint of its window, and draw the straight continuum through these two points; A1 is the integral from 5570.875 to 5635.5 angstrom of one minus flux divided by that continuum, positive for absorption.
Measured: 3.16 angstrom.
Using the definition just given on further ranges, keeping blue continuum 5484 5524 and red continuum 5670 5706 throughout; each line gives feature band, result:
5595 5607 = 0.7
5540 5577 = 0.2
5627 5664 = 0.0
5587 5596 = 0.6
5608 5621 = 0.2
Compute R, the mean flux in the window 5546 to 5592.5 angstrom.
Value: 1.63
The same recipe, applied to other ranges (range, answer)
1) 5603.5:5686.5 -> 1.67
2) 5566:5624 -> 1.6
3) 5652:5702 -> 1.7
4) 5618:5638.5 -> 1.6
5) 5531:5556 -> 1.7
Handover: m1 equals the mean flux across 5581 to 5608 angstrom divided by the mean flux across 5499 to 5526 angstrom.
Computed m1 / 1.0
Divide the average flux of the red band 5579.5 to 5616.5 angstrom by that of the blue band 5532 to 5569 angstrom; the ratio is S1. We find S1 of 1.0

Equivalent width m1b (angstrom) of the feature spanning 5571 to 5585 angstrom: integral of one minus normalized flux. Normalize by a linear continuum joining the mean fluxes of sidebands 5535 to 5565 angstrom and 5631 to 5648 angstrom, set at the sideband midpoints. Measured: 0.7 angstrom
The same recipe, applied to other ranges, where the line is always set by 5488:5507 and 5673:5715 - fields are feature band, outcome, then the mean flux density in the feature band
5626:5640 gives 0.29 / 1.63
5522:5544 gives 0.31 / 1.64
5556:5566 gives 0.50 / 1.58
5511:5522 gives 0.17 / 1.64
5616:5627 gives 0.63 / 1.57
